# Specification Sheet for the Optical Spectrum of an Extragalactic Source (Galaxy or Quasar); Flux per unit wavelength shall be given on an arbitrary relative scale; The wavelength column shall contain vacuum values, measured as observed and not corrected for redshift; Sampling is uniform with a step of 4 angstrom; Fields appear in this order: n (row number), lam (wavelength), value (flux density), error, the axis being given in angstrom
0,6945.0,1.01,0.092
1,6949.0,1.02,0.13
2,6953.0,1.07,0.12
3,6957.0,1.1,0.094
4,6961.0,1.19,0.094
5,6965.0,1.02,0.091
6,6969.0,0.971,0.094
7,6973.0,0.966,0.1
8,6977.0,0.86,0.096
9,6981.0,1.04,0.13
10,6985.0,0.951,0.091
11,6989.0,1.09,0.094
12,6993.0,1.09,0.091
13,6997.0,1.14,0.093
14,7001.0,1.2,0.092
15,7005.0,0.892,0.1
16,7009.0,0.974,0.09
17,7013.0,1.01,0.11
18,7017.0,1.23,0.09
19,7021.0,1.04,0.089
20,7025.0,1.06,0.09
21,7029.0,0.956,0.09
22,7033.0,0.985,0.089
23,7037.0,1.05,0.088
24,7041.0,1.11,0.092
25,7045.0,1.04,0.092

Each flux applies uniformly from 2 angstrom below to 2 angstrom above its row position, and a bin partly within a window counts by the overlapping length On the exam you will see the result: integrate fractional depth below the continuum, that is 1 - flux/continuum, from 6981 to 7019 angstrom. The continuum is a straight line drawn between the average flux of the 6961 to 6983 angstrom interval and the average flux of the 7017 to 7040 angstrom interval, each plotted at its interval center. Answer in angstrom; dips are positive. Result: -1.8 angstrom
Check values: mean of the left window 0.991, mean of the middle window 1.06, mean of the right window 1.04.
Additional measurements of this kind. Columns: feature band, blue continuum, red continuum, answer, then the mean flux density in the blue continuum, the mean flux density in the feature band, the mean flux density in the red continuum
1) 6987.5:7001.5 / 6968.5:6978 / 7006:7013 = -2.4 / 0.934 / 1.12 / 0.973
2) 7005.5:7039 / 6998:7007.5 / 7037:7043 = 1.3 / 1.05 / 1.03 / 1.09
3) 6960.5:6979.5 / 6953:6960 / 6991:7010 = 1.8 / 1.1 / 0.988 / 1.06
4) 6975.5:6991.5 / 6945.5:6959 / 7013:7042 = 1.0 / 1.06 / 0.992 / 1.06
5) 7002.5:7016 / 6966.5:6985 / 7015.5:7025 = 1.1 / 0.96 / 0.988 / 1.11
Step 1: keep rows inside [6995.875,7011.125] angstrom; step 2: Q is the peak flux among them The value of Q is 1.2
